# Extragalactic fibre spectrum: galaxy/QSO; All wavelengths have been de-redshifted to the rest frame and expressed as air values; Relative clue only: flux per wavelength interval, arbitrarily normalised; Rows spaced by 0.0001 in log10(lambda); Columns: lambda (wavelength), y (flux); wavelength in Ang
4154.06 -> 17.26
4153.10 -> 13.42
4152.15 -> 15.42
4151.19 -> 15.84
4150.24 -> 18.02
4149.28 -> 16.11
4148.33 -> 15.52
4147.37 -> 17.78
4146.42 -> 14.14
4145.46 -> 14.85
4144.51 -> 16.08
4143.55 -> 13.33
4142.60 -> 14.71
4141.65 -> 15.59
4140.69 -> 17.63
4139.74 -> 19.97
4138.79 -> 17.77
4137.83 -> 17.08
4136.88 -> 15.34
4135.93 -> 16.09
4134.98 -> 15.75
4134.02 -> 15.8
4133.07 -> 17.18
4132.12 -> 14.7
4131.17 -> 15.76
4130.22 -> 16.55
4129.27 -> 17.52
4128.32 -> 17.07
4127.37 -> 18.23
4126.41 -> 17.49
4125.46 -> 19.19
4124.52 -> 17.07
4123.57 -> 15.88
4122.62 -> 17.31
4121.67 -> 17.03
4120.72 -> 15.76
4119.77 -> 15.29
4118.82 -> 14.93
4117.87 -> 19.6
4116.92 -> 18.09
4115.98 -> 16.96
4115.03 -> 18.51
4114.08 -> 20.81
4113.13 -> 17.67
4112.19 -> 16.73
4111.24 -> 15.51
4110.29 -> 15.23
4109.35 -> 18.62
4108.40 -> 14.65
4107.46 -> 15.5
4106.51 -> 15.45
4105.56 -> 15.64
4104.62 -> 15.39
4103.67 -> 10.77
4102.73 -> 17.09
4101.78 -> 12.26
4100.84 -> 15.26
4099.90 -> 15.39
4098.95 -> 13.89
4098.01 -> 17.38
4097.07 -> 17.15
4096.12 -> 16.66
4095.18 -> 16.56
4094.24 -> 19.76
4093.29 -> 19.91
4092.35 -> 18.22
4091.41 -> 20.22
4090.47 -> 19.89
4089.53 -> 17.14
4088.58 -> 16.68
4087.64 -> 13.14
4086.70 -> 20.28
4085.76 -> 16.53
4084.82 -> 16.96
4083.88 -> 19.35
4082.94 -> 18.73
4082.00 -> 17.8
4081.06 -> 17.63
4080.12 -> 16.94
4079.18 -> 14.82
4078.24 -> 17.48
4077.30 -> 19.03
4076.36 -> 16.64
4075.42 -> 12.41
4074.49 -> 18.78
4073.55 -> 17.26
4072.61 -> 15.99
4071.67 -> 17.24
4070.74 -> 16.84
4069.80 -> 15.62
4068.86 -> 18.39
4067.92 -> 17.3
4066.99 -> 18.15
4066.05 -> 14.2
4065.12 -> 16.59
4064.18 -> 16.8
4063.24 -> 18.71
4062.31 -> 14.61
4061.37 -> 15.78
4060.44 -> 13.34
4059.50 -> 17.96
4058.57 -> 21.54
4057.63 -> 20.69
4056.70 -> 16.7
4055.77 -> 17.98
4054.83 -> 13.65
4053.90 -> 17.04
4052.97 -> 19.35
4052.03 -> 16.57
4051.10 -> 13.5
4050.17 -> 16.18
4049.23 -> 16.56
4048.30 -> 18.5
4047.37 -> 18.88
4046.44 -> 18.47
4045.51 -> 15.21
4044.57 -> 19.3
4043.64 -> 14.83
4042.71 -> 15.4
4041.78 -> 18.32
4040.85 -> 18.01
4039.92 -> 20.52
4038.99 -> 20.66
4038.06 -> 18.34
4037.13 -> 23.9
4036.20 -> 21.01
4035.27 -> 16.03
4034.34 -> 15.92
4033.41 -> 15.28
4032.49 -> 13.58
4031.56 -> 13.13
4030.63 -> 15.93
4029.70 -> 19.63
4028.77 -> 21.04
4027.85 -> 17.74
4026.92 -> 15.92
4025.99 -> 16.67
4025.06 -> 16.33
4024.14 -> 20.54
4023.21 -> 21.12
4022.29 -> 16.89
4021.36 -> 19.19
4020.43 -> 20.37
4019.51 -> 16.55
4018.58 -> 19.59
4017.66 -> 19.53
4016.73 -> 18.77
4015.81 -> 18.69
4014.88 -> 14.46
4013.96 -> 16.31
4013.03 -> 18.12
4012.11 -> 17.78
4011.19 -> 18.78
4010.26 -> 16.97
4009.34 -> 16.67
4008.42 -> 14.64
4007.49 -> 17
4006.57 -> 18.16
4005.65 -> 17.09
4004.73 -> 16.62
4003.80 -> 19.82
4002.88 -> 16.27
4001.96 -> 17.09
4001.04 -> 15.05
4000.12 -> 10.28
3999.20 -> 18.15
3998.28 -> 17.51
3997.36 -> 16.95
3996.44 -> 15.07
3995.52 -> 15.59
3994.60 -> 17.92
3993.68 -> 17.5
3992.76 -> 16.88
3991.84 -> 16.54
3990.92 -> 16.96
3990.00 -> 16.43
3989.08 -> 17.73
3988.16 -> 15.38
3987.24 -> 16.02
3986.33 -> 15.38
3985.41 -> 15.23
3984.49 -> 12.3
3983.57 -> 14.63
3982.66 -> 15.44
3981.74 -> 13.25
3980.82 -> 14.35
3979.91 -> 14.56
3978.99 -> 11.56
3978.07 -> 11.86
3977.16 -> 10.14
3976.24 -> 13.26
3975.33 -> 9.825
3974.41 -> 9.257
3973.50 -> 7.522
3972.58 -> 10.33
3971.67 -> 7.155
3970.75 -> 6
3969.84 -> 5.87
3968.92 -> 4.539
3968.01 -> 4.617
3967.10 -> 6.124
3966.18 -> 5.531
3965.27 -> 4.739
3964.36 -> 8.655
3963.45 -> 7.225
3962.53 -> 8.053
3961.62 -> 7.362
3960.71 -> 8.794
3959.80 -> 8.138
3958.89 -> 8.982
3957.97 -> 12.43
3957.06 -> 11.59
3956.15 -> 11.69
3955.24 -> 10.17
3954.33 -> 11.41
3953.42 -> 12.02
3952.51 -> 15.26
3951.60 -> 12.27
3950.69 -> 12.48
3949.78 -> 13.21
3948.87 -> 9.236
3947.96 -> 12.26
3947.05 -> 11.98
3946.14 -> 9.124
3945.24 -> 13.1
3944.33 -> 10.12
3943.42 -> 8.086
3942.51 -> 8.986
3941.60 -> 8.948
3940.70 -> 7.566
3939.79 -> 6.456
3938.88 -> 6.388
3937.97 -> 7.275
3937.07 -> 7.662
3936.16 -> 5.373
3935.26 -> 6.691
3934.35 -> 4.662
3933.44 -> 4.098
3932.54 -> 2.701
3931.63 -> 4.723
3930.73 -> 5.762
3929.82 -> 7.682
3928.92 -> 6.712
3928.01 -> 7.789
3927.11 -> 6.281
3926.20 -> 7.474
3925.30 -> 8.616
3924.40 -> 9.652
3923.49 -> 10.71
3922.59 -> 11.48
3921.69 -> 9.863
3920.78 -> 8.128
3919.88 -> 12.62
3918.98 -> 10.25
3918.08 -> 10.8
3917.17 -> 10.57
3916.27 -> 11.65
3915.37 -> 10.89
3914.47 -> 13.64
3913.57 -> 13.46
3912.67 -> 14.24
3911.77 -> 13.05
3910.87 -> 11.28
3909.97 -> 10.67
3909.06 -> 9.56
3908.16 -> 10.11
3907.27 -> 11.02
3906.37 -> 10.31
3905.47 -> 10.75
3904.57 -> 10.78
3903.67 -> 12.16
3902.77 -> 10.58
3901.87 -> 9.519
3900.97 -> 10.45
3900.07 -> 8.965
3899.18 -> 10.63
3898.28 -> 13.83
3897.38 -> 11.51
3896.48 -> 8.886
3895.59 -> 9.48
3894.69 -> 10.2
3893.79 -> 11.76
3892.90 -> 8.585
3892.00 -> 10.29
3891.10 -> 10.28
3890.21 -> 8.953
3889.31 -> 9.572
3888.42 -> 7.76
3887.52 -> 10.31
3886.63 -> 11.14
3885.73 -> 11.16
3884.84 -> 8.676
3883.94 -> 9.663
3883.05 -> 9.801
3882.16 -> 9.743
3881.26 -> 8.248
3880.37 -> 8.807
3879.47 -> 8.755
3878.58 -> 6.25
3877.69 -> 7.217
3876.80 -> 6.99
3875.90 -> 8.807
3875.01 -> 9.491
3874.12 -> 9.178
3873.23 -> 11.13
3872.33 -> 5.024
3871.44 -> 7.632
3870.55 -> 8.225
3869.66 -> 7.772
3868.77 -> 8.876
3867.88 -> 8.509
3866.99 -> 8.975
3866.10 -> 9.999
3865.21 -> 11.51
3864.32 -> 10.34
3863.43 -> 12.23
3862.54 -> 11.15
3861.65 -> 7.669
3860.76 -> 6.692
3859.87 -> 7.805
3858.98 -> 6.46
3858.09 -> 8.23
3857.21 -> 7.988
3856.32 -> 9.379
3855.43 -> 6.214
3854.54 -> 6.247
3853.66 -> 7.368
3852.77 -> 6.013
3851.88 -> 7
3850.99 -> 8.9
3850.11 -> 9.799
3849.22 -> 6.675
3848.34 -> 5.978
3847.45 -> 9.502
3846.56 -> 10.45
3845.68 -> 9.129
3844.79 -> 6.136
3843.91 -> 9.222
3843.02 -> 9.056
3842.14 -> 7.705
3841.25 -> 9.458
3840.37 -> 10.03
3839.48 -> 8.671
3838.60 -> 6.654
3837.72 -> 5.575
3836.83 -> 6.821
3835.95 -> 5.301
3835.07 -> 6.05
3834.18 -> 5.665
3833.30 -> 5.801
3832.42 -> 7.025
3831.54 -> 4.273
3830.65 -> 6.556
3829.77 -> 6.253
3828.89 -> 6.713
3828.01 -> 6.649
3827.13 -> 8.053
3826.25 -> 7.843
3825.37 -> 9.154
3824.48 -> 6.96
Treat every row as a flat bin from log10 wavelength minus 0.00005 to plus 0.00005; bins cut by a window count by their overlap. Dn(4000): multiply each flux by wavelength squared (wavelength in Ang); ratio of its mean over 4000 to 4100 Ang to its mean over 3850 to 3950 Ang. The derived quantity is 2.04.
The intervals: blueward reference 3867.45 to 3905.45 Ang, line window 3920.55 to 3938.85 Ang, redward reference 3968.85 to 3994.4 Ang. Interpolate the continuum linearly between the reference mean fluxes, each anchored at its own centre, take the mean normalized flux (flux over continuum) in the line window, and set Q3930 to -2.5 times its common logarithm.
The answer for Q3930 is 0.47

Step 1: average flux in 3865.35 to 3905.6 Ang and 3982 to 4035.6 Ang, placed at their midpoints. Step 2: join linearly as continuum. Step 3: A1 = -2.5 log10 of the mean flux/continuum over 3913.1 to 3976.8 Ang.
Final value 0.399 mag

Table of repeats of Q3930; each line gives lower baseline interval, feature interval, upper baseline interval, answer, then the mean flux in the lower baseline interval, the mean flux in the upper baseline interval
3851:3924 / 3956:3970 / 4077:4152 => 0.476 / 9.65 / 16.7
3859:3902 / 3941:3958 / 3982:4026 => 0.207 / 9.31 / 16.9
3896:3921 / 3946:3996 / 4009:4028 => 0.293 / 11.1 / 18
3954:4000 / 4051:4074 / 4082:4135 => -0.125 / 11.9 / 16.8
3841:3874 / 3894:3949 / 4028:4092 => 0.171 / 8.39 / 17.3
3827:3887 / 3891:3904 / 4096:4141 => -0.116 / 8.1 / 16.5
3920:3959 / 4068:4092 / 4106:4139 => -0.154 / 9.04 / 16.8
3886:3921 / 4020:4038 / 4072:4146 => -0.237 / 10.8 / 16.7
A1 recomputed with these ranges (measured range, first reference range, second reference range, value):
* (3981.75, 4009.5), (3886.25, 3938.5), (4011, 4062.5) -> -0.08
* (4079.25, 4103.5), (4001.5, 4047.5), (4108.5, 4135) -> 0.01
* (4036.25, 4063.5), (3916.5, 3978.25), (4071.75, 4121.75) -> -0.23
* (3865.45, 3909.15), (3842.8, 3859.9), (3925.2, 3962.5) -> -0.16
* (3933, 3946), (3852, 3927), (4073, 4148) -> 0.43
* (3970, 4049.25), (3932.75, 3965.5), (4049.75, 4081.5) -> -0.22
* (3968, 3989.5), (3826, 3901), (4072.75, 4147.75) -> 0.07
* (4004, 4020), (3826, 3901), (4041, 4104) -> -0.20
